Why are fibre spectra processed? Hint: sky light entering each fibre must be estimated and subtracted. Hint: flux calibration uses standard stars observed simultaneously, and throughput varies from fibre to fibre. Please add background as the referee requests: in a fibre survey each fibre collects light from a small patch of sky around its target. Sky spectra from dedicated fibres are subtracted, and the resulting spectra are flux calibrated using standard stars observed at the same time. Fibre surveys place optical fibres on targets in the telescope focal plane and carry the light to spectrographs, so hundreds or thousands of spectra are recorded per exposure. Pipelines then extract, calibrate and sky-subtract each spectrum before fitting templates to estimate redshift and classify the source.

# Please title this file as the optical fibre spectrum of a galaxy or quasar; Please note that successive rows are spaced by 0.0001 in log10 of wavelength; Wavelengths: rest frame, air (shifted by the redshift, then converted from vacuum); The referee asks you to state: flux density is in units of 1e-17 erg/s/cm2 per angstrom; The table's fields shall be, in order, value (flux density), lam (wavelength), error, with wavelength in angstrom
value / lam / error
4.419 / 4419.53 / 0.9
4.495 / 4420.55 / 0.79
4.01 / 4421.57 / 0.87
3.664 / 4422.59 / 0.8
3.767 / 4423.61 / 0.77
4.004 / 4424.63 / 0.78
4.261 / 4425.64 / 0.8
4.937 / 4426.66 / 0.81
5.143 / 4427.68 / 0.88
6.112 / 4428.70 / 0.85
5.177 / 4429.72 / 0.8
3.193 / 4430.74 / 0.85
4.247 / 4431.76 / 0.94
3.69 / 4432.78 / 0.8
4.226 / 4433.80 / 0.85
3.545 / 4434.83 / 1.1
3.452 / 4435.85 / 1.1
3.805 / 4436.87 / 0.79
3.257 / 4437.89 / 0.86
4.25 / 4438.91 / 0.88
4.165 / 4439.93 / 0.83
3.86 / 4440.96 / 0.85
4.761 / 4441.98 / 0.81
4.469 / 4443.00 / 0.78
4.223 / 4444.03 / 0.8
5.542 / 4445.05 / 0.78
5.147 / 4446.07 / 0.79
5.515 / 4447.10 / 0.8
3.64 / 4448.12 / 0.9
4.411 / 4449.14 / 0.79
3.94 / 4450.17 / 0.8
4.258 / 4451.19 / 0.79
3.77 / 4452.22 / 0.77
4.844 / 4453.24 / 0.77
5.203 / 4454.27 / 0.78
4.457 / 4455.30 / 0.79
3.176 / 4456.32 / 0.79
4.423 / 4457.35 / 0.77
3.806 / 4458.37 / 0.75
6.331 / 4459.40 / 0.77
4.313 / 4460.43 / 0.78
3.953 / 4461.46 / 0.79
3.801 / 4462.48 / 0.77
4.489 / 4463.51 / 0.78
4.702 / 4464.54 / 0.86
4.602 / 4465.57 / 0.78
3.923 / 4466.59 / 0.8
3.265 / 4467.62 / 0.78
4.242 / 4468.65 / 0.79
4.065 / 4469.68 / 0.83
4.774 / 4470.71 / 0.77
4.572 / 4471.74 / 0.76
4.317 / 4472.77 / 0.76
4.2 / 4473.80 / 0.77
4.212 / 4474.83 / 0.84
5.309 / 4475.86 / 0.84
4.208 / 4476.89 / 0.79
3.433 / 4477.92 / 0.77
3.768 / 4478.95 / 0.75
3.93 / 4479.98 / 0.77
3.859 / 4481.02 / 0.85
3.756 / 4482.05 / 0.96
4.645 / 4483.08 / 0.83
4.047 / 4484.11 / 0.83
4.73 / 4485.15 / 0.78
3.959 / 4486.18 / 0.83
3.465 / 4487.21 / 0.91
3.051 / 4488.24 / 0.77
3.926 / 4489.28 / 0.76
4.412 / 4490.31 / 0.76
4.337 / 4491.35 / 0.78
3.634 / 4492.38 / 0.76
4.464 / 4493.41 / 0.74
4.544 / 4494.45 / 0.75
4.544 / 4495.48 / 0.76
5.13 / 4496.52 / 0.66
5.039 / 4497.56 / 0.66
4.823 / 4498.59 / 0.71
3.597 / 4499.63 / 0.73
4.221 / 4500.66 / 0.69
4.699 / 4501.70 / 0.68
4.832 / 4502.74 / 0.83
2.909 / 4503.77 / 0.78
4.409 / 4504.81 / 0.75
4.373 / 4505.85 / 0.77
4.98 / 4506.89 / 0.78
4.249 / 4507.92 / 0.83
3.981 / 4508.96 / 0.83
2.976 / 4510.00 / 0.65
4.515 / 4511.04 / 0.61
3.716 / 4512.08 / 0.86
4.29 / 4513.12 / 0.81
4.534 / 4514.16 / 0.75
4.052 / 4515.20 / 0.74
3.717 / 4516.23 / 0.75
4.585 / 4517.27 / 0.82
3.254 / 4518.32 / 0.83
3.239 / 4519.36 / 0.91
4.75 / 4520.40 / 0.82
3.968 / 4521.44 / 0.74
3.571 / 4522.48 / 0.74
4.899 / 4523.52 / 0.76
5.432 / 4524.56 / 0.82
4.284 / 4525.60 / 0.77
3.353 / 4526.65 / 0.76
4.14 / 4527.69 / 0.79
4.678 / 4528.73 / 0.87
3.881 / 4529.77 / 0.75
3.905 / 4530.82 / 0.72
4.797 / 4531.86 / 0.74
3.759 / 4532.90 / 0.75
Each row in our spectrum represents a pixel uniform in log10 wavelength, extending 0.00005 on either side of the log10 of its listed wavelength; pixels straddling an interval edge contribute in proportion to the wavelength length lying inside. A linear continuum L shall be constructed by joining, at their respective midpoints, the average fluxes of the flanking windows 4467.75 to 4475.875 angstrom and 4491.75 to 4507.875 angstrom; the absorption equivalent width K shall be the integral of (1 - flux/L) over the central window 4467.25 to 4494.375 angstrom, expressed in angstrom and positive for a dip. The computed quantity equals 1.6 angstrom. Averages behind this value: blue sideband 4.35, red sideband 4.41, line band 4.11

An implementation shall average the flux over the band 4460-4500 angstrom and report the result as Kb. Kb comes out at 4.21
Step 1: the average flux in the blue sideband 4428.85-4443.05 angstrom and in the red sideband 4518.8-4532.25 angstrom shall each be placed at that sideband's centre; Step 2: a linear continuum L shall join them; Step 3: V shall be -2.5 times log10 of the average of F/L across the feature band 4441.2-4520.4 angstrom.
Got -0.03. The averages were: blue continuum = 4.05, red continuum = 4.22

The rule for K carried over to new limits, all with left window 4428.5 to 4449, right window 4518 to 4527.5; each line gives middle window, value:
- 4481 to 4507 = -0.5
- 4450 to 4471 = -0.3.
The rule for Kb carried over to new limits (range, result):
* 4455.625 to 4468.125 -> 4.24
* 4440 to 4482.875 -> 4.33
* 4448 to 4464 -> 4.32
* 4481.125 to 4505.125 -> 4.22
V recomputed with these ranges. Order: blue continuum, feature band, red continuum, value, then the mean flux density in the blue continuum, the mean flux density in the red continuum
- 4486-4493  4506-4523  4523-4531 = 0.036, 3.83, 4.34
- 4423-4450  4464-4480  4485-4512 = 0.008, 4.33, 4.21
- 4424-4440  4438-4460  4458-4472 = -0.044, 4.22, 4.35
